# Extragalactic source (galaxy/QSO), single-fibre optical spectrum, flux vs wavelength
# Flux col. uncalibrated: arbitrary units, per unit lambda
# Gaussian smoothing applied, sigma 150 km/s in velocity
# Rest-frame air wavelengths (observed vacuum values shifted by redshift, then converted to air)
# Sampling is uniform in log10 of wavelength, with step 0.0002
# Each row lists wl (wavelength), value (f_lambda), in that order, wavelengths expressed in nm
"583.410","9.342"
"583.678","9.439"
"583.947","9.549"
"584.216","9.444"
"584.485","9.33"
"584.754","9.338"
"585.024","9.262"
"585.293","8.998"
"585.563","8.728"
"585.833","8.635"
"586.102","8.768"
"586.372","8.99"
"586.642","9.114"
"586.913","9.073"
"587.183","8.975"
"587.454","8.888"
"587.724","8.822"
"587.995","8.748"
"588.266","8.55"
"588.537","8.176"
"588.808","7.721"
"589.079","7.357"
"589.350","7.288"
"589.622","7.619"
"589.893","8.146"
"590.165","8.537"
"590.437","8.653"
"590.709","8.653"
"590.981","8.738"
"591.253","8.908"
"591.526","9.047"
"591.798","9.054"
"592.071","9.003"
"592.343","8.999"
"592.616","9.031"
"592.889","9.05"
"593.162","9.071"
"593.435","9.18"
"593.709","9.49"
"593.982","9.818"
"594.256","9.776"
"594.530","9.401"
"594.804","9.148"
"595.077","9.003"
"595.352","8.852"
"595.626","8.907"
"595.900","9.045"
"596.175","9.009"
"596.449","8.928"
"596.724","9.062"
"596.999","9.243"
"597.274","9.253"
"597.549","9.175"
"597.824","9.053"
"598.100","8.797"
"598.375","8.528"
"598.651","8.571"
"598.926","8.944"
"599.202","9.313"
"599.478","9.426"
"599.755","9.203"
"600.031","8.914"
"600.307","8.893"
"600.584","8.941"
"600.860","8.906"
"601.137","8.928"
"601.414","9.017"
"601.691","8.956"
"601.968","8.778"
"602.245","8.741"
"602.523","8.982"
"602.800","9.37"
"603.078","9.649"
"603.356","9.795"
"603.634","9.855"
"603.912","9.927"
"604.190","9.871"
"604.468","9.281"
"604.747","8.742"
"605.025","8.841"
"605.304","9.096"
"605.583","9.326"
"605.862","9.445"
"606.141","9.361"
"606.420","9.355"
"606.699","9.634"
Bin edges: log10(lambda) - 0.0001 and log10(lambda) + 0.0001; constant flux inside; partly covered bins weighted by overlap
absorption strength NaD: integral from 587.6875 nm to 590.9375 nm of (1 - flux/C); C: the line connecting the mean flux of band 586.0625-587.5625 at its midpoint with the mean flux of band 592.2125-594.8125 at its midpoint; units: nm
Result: 0.33 nm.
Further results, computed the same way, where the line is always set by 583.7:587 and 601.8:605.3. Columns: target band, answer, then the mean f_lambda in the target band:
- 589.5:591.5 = 0.15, 8.5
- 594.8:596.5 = 0.05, 8.98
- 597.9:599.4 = 0.06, 8.86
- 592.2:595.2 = -0.02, 9.27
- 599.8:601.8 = 0.07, 8.95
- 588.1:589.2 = 0.14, 7.98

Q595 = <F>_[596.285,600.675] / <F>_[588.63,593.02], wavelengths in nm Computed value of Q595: 1.1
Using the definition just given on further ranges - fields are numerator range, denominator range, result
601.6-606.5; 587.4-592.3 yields 1.10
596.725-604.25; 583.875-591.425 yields 1.05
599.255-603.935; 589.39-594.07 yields 1.04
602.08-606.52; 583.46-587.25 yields 1.02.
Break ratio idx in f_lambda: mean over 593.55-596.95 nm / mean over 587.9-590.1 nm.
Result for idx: 1.2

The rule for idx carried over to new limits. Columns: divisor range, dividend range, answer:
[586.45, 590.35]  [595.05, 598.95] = 1.07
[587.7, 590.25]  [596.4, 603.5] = 1.12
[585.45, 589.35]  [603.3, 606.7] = 1.10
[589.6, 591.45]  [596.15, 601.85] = 1.05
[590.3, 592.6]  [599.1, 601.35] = 1.02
